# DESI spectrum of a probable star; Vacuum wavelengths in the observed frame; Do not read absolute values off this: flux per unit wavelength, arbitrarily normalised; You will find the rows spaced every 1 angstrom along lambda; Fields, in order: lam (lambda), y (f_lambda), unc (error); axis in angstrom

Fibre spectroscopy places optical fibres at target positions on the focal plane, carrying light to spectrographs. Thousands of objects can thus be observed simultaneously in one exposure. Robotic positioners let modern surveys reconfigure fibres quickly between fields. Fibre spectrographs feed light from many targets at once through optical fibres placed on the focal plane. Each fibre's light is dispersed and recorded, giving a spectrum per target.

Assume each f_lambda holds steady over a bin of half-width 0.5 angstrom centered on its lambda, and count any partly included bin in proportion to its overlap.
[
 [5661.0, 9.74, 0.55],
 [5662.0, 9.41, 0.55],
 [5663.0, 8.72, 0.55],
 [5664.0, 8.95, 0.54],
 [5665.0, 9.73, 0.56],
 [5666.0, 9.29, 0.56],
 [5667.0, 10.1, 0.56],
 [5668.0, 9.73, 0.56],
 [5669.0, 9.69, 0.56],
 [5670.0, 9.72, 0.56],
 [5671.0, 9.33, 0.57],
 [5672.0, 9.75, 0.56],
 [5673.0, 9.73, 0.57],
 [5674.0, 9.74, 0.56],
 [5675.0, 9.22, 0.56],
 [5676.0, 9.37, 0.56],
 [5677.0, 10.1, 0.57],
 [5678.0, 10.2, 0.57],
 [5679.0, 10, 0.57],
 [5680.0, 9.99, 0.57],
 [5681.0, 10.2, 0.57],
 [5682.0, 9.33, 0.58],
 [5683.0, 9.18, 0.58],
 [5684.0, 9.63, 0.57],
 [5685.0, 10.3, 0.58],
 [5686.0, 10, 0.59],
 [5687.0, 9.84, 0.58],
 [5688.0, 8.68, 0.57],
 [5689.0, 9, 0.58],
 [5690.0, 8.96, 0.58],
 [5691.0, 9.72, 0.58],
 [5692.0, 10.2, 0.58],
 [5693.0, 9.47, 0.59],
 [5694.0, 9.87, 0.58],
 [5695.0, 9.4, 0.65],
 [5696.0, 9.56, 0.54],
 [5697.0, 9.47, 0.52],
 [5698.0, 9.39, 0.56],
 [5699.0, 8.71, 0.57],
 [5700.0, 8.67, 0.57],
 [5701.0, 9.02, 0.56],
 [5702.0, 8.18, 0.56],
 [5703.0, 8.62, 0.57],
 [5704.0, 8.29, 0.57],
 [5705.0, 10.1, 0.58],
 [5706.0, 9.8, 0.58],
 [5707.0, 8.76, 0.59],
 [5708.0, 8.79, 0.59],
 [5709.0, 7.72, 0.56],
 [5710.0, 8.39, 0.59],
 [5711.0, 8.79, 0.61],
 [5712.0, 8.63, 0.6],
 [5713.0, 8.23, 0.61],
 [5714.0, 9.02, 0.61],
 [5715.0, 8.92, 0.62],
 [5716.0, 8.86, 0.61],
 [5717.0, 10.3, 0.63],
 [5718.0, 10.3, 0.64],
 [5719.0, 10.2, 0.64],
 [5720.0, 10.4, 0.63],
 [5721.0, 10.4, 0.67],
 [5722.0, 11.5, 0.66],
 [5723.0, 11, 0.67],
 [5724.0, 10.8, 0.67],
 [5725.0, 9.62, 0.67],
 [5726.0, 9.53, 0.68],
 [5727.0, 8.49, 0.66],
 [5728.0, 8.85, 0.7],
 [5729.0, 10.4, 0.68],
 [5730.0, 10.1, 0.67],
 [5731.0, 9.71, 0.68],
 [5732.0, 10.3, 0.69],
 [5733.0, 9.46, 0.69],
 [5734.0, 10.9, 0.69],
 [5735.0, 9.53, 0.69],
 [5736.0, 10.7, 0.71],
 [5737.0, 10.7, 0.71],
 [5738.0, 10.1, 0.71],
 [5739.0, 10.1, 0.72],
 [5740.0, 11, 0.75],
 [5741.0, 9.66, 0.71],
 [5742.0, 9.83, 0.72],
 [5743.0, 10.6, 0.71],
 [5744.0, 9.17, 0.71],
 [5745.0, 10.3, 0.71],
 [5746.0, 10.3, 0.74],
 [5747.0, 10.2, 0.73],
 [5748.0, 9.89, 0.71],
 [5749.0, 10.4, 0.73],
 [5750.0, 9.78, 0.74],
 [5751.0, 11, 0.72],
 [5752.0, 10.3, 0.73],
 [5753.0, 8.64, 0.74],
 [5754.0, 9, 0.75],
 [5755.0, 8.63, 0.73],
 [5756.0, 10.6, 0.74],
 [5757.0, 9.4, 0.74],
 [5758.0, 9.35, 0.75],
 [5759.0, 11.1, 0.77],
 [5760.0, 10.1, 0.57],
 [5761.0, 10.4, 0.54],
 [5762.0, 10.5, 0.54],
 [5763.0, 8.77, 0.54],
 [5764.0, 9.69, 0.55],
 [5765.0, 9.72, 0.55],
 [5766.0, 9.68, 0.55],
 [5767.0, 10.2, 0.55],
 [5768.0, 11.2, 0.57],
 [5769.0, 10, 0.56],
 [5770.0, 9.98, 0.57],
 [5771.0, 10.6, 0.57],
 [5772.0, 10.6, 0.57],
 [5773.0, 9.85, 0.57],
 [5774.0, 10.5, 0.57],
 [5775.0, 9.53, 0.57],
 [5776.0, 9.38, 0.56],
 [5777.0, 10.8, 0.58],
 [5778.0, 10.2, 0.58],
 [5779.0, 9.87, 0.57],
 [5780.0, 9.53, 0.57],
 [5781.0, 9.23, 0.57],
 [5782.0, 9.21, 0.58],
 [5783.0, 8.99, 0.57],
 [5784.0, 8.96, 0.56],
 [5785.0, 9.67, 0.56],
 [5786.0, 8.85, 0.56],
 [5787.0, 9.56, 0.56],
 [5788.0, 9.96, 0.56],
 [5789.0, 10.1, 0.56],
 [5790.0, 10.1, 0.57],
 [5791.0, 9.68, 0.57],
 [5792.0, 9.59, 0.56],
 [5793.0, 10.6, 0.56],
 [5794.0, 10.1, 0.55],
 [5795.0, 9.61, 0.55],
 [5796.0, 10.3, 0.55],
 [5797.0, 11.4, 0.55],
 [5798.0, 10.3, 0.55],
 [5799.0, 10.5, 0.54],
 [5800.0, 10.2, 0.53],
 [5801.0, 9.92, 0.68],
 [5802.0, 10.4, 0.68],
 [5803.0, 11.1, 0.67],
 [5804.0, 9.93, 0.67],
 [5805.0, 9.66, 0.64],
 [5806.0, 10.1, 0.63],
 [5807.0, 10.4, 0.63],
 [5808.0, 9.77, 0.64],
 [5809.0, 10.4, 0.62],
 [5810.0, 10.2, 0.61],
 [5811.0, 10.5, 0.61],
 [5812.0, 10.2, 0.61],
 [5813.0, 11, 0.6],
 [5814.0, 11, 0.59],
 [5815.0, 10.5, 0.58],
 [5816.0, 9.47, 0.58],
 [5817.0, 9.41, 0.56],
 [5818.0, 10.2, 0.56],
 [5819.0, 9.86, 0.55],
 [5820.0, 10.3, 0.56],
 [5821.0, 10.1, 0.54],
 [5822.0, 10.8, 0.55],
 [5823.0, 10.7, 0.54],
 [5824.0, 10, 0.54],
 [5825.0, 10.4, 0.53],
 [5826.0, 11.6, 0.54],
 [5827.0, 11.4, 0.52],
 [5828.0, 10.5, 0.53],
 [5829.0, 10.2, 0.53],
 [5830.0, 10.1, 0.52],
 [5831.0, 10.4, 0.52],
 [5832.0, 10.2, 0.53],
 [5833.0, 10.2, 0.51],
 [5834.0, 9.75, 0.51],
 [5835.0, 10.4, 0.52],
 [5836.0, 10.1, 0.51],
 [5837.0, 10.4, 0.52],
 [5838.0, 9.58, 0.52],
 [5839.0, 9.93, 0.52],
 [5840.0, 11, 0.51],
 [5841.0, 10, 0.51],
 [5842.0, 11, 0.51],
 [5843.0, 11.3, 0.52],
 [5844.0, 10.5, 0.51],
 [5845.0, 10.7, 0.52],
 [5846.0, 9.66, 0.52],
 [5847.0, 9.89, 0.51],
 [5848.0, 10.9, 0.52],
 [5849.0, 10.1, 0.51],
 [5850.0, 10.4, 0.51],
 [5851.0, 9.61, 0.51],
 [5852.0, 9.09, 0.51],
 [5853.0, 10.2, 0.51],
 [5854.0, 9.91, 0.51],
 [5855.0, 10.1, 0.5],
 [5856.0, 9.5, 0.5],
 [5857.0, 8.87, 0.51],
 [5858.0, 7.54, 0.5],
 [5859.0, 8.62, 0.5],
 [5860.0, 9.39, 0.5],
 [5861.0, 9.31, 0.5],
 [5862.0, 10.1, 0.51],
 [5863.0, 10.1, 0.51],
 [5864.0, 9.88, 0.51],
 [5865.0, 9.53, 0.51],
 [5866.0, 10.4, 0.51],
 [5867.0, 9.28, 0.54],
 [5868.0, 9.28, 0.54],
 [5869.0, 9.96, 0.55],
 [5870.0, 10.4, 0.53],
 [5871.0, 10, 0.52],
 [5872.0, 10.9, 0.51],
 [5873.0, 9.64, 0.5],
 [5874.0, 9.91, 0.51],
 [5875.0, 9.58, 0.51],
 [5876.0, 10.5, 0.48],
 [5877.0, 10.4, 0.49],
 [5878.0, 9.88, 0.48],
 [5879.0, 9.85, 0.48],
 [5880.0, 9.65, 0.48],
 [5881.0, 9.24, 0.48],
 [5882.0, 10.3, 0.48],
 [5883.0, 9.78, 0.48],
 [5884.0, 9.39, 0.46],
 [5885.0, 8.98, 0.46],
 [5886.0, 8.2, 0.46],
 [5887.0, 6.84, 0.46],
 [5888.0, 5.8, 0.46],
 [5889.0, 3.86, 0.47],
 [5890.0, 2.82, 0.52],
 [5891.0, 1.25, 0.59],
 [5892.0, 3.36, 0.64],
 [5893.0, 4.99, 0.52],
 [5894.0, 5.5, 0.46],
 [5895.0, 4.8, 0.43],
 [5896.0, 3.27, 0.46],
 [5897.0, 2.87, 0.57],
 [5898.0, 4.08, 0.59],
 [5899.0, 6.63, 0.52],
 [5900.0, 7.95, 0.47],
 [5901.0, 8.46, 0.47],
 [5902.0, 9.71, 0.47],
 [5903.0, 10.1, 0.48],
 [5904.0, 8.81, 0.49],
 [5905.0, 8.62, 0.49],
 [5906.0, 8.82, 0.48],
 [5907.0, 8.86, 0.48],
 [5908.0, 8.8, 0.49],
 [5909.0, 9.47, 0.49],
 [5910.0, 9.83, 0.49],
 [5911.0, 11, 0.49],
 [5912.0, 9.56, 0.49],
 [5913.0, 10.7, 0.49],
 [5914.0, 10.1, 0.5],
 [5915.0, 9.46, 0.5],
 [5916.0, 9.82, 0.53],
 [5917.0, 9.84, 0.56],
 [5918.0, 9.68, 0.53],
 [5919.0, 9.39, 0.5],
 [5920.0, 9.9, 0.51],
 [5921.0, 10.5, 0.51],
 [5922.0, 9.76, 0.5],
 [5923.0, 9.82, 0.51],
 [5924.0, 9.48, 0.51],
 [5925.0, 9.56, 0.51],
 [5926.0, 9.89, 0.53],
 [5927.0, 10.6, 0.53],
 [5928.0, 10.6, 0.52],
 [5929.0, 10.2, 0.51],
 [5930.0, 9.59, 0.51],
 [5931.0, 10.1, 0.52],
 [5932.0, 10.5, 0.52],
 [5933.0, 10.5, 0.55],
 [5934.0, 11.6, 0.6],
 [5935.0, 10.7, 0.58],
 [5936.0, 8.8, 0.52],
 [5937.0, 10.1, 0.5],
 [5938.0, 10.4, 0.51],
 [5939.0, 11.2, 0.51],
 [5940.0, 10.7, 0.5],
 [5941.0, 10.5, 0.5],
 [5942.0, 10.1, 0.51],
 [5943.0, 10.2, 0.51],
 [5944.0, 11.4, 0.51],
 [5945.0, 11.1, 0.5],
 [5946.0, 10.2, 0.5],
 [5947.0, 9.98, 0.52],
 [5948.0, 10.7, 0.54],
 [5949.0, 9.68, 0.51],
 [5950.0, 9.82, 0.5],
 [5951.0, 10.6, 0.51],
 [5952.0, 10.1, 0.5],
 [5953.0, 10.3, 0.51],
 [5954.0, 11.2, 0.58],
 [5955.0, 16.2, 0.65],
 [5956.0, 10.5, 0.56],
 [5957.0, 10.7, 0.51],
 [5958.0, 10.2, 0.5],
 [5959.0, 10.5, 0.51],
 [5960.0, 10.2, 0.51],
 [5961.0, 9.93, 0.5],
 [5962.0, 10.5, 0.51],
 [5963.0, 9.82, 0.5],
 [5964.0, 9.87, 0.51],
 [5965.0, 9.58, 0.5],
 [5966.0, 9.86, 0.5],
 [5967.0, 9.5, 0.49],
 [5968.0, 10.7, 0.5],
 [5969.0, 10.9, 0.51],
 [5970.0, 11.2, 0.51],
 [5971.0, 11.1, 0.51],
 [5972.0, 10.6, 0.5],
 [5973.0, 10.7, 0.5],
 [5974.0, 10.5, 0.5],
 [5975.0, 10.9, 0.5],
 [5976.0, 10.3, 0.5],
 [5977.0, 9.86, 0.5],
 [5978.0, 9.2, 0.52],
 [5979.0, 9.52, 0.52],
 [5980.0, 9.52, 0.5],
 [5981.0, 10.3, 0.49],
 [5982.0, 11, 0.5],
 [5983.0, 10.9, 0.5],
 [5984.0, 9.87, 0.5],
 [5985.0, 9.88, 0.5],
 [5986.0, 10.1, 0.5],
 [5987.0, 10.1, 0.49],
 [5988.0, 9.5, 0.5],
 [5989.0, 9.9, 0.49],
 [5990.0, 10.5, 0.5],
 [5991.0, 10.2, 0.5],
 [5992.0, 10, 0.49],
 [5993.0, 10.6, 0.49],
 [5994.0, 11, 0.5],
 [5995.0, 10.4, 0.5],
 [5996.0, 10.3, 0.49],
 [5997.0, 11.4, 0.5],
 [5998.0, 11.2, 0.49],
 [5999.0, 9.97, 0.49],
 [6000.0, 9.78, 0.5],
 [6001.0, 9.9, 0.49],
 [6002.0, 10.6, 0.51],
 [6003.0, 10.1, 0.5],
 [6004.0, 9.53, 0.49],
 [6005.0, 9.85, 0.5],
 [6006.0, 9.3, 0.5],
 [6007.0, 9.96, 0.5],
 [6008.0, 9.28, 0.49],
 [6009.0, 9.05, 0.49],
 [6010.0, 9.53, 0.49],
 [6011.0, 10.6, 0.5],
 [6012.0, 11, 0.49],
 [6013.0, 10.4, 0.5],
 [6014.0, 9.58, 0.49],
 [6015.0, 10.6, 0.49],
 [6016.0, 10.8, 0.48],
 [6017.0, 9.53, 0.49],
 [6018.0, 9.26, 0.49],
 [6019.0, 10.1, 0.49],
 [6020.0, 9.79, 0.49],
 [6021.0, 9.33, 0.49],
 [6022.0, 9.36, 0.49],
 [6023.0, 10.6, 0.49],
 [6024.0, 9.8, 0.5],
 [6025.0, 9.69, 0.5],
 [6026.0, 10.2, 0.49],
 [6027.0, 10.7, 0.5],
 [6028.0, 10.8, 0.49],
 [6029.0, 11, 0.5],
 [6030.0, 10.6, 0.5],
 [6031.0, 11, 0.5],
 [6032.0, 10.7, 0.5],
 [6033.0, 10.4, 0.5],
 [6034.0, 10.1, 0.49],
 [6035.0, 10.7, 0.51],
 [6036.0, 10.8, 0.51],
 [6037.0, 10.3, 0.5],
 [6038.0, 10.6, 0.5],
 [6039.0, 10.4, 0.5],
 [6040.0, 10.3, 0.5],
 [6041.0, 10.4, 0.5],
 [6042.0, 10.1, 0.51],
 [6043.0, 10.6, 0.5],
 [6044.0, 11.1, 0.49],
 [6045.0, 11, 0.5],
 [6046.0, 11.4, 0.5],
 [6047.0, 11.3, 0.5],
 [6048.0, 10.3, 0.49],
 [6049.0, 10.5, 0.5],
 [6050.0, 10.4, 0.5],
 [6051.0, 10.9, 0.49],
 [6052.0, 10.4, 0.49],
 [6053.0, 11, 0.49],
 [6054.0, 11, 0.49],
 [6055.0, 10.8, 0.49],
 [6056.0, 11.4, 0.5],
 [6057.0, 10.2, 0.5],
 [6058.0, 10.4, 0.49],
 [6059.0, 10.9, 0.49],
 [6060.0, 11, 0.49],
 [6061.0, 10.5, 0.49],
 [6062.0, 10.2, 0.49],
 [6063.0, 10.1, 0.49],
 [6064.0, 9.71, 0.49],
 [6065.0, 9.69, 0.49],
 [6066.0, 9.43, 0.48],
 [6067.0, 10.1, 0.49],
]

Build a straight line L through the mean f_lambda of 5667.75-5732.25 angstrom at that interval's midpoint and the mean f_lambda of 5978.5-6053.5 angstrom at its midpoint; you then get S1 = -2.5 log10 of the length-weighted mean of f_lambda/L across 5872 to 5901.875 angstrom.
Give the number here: 0.34 mag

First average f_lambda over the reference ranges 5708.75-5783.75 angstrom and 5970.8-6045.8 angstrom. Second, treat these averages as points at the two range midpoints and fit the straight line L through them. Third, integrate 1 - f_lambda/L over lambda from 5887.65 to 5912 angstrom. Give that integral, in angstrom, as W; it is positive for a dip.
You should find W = 8.1 angstrom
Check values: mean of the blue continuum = 9.87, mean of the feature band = 6.72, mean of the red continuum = 10.2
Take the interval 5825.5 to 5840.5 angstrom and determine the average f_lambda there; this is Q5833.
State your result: 10.4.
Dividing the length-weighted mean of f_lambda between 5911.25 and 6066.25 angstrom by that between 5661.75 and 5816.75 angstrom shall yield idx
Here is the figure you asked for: 1.05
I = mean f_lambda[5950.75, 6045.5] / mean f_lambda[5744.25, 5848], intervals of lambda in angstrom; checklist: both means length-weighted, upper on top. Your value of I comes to 1.0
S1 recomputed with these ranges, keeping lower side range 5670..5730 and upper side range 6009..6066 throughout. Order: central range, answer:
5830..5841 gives -0.04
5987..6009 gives 0.02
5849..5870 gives 0.04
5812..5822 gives -0.05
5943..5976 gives -0.04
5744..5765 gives -0.03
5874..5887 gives 0.05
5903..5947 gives 0.01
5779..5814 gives -0.03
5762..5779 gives -0.04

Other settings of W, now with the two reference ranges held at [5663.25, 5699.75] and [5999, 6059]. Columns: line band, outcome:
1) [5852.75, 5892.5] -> 4.7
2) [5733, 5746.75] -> -0.7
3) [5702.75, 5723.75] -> 0.5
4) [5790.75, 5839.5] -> -2.0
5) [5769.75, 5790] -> 0.0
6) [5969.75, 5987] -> -0.1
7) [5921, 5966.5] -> -1.1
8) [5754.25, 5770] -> -0.3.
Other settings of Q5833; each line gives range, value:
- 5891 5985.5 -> 9.63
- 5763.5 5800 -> 9.95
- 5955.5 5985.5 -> 10.3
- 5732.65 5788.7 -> 9.93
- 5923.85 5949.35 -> 10.3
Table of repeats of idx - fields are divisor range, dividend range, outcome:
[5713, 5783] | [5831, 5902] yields 0.88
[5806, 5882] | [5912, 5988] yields 1.02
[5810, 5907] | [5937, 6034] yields 1.12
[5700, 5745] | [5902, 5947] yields 1.04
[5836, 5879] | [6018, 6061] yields 1.06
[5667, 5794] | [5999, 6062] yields 1.06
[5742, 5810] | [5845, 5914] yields 0.86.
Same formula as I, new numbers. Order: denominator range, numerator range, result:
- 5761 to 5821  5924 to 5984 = 1.04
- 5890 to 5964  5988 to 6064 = 1.11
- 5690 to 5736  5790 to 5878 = 1.07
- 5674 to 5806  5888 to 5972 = 0.95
